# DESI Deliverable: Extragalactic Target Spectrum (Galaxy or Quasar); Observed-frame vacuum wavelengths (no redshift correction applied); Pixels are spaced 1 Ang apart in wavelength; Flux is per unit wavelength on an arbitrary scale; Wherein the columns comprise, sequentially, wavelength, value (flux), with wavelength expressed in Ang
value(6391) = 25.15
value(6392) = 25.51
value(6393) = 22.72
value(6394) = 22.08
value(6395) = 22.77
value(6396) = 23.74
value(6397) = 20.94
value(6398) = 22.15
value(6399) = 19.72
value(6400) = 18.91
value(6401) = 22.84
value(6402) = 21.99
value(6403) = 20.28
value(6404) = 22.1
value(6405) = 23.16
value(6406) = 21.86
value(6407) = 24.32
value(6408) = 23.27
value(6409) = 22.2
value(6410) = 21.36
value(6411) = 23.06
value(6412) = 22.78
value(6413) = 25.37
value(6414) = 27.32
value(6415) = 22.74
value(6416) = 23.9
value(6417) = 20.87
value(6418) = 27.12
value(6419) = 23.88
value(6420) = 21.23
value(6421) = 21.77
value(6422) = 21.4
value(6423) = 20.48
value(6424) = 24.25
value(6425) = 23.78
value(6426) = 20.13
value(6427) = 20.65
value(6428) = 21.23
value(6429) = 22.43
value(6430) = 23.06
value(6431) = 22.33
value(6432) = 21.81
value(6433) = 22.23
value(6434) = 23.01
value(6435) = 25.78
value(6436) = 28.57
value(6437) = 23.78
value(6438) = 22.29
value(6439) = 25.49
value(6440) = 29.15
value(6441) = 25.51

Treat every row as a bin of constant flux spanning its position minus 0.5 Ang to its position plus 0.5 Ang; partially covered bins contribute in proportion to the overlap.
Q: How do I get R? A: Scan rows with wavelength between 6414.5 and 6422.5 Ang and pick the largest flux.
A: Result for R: 27.12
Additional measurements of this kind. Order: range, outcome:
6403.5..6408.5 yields 24.32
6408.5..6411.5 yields 23.06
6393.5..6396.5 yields 23.74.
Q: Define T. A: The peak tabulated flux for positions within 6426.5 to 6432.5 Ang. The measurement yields 23.06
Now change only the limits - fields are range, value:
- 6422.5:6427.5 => 24.25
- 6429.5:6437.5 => 28.57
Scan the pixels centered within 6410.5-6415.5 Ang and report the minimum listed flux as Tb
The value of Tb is 22.74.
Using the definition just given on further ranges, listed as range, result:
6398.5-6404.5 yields 18.91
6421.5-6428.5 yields 20.13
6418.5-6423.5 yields 20.48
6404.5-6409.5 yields 21.86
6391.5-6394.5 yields 22.08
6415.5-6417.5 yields 20.87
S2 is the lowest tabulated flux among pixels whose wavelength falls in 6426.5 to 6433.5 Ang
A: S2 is 20.65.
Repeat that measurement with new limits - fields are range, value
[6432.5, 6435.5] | 22.23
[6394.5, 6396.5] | 22.77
